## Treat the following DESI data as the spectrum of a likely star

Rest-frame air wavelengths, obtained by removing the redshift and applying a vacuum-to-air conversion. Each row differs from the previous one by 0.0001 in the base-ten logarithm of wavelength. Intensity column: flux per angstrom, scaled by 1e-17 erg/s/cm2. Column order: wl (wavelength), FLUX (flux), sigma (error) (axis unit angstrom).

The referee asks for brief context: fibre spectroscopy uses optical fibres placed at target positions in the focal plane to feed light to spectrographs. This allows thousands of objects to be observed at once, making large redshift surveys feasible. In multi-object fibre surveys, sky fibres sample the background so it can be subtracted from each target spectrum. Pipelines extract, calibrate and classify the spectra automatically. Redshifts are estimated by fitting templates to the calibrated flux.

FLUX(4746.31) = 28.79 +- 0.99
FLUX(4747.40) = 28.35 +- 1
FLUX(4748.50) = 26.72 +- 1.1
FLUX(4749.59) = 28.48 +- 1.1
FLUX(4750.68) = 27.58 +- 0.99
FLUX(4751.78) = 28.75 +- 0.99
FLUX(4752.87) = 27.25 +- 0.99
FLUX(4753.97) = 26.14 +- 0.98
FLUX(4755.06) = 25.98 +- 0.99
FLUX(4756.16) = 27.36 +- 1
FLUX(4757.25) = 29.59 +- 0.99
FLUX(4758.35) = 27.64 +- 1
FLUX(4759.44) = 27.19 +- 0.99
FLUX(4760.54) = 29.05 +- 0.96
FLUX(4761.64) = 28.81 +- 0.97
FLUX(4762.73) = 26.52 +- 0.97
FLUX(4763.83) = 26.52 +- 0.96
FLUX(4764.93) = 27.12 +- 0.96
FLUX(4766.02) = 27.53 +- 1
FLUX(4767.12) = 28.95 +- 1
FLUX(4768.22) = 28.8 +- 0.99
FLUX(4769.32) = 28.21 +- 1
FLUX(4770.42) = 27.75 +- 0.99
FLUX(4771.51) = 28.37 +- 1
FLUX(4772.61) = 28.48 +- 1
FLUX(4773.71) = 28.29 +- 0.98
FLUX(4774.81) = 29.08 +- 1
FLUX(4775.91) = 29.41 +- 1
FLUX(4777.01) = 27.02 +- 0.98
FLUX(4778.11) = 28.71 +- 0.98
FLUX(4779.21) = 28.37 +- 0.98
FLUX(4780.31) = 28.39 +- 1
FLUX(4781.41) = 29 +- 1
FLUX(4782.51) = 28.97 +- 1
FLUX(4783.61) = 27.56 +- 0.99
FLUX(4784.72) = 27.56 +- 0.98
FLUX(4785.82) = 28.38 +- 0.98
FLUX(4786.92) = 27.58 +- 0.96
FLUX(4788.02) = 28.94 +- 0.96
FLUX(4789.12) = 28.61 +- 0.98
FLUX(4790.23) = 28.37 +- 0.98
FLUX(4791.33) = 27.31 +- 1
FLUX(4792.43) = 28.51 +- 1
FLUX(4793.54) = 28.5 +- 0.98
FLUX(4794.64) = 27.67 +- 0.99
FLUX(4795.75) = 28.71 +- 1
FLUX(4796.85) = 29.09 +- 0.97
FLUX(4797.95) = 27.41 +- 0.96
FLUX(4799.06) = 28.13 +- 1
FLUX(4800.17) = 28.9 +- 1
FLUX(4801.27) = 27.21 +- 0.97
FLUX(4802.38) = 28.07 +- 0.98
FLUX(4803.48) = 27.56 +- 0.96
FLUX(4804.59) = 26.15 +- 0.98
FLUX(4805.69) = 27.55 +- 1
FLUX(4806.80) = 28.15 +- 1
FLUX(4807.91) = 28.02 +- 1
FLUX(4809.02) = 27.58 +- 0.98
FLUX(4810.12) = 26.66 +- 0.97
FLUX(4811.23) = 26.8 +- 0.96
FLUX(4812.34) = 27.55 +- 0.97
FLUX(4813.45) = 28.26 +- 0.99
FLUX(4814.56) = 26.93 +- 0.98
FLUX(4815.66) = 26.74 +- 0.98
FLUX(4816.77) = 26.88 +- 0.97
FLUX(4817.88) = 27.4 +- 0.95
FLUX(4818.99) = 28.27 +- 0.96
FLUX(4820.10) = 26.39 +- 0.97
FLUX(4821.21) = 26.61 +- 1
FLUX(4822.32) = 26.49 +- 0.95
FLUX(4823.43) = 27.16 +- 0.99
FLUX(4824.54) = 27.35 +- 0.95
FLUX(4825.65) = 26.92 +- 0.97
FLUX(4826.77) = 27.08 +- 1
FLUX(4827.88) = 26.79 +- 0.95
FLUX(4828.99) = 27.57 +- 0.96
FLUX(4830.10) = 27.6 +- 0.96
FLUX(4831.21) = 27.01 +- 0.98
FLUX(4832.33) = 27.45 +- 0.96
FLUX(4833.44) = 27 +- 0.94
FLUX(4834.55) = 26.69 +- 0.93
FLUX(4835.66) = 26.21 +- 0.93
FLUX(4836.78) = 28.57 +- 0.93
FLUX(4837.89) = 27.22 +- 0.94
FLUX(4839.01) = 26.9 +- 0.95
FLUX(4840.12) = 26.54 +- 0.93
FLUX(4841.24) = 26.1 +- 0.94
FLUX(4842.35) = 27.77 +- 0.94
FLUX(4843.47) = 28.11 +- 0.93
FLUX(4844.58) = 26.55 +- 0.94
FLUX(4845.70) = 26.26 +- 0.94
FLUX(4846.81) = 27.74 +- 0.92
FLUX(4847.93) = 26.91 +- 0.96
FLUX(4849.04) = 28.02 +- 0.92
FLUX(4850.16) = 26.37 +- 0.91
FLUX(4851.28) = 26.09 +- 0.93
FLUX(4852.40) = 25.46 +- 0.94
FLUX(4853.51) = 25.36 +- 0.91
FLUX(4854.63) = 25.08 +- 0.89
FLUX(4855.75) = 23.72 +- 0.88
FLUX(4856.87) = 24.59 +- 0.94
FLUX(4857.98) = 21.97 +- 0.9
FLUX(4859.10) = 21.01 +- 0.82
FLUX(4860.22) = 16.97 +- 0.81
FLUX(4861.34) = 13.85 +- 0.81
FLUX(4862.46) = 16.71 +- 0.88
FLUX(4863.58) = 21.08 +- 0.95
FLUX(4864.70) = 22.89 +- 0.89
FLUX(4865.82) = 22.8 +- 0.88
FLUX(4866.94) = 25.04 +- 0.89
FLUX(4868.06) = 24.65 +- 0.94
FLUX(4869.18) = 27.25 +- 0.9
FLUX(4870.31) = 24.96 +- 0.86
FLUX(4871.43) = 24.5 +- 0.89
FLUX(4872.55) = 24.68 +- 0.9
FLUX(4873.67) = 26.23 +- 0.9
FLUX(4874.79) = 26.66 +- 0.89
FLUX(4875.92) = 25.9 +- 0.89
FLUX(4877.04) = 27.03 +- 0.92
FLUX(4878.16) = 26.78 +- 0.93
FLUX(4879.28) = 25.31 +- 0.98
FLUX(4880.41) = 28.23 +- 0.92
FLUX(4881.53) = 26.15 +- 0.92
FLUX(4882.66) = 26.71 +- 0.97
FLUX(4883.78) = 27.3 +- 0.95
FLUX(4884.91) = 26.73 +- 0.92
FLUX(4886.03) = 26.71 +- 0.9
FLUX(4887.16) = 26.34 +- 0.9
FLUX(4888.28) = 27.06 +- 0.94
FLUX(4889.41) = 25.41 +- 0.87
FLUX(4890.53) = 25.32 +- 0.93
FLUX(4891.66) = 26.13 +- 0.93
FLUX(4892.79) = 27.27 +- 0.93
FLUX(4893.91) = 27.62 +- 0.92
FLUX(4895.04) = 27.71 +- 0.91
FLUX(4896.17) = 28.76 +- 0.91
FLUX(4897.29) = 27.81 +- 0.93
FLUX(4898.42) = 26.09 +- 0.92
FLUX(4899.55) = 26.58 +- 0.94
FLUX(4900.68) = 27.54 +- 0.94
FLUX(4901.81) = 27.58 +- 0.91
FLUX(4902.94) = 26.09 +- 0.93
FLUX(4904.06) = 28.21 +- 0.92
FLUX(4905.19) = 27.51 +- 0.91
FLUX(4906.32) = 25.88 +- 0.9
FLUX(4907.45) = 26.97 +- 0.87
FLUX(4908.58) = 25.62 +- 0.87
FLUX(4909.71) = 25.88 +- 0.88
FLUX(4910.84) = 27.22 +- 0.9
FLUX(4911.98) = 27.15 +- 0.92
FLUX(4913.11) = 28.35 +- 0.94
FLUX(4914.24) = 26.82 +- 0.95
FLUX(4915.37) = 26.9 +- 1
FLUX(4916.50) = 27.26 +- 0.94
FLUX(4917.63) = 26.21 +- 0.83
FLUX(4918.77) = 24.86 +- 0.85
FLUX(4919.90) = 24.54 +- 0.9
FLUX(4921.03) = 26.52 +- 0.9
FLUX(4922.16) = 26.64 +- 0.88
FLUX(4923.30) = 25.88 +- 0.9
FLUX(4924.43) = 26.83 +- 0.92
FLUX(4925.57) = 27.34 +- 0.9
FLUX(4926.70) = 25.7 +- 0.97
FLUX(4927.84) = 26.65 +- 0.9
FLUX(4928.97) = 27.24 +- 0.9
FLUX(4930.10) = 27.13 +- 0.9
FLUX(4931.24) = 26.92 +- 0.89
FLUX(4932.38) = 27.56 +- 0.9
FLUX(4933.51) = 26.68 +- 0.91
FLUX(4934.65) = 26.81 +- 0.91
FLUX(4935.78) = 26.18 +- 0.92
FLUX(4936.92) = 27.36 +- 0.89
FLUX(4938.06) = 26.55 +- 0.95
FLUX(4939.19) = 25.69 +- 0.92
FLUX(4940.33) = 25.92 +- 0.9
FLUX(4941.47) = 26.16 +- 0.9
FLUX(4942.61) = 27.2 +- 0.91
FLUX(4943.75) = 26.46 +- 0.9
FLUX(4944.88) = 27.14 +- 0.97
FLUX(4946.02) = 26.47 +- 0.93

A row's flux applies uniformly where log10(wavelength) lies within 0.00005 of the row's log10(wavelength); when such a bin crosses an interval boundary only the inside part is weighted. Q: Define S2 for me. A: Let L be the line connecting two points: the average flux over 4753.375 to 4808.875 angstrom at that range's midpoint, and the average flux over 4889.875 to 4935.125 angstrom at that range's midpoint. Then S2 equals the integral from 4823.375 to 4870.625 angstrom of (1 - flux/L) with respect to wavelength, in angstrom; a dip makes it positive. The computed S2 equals 3.7 angstrom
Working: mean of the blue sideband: 28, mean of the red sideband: 26.8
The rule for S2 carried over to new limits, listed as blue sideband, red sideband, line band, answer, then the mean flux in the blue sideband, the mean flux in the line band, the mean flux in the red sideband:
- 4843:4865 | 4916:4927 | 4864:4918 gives -2.94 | 23.7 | 26.4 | 26.2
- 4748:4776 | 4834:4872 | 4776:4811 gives -1.63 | 27.9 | 28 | 24.7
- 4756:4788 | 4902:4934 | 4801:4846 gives 0.76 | 28.2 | 27.2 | 26.7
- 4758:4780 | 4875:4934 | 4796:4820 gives 0.12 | 28.1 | 27.6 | 26.7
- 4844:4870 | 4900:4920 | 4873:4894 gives -1.07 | 23.8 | 26.5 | 26.7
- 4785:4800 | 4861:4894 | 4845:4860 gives 0.56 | 28.2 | 25.1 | 25.2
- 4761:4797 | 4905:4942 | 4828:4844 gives 0.22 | 28.2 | 27.2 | 26.6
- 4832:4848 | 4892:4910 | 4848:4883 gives 3.61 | 27.1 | 24.3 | 27.1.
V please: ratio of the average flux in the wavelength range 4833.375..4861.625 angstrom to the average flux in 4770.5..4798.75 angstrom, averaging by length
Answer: 0.90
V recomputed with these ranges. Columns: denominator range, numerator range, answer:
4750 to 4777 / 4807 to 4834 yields 0.97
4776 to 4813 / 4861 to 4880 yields 0.86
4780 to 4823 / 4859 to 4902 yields 0.91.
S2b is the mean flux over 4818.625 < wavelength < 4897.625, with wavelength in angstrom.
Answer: 25.8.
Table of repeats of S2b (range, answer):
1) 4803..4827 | 27.2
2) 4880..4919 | 26.9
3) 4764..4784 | 28.3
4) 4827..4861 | 25.9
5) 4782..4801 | 28.2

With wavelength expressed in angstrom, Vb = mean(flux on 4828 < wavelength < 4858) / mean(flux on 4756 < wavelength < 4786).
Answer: 0.94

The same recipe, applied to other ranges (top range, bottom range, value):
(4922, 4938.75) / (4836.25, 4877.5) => 1.08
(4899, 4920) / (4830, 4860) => 1.02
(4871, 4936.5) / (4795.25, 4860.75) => 1.00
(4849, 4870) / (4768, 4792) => 0.81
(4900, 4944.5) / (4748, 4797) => 0.95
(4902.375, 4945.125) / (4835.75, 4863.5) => 1.08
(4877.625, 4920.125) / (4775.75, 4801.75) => 0.95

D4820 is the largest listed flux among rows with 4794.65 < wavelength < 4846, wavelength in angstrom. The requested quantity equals 29.09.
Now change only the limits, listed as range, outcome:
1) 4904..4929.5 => 28.35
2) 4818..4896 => 28.57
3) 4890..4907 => 28.76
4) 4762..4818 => 29.41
